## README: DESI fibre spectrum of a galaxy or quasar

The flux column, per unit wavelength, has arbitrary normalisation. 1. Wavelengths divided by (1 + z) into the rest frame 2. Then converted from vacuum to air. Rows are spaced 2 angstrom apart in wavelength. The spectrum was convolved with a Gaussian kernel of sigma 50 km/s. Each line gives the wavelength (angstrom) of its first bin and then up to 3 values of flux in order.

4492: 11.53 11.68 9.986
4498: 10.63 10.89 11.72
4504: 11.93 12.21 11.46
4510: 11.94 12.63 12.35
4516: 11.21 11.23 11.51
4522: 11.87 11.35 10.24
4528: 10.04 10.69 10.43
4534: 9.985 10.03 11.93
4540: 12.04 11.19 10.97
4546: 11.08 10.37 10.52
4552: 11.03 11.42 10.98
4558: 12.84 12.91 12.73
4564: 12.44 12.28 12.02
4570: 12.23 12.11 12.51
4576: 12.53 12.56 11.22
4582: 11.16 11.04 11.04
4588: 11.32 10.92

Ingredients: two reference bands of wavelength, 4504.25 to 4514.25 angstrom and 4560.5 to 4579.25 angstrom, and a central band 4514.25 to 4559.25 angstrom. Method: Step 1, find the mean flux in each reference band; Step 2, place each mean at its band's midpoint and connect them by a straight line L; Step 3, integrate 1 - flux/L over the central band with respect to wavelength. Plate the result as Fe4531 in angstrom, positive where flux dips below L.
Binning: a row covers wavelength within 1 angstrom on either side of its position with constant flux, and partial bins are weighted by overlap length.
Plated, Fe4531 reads 4.2 angstrom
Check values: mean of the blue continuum 12.1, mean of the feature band 11.1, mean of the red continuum 12.4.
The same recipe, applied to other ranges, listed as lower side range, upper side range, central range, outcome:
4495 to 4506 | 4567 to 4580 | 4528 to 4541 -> 1.0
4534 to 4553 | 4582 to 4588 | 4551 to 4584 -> -2.9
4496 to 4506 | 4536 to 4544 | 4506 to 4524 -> -0.7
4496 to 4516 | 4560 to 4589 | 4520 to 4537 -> 1.6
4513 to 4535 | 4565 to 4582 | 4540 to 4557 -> 0.8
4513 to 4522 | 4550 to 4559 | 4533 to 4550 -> 0.9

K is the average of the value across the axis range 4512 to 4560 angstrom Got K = 11.2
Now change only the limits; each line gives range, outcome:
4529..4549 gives 10.9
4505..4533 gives 11.4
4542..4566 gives 11.6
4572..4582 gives 12.1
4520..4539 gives 10.8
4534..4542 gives 11.1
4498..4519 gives 11.7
